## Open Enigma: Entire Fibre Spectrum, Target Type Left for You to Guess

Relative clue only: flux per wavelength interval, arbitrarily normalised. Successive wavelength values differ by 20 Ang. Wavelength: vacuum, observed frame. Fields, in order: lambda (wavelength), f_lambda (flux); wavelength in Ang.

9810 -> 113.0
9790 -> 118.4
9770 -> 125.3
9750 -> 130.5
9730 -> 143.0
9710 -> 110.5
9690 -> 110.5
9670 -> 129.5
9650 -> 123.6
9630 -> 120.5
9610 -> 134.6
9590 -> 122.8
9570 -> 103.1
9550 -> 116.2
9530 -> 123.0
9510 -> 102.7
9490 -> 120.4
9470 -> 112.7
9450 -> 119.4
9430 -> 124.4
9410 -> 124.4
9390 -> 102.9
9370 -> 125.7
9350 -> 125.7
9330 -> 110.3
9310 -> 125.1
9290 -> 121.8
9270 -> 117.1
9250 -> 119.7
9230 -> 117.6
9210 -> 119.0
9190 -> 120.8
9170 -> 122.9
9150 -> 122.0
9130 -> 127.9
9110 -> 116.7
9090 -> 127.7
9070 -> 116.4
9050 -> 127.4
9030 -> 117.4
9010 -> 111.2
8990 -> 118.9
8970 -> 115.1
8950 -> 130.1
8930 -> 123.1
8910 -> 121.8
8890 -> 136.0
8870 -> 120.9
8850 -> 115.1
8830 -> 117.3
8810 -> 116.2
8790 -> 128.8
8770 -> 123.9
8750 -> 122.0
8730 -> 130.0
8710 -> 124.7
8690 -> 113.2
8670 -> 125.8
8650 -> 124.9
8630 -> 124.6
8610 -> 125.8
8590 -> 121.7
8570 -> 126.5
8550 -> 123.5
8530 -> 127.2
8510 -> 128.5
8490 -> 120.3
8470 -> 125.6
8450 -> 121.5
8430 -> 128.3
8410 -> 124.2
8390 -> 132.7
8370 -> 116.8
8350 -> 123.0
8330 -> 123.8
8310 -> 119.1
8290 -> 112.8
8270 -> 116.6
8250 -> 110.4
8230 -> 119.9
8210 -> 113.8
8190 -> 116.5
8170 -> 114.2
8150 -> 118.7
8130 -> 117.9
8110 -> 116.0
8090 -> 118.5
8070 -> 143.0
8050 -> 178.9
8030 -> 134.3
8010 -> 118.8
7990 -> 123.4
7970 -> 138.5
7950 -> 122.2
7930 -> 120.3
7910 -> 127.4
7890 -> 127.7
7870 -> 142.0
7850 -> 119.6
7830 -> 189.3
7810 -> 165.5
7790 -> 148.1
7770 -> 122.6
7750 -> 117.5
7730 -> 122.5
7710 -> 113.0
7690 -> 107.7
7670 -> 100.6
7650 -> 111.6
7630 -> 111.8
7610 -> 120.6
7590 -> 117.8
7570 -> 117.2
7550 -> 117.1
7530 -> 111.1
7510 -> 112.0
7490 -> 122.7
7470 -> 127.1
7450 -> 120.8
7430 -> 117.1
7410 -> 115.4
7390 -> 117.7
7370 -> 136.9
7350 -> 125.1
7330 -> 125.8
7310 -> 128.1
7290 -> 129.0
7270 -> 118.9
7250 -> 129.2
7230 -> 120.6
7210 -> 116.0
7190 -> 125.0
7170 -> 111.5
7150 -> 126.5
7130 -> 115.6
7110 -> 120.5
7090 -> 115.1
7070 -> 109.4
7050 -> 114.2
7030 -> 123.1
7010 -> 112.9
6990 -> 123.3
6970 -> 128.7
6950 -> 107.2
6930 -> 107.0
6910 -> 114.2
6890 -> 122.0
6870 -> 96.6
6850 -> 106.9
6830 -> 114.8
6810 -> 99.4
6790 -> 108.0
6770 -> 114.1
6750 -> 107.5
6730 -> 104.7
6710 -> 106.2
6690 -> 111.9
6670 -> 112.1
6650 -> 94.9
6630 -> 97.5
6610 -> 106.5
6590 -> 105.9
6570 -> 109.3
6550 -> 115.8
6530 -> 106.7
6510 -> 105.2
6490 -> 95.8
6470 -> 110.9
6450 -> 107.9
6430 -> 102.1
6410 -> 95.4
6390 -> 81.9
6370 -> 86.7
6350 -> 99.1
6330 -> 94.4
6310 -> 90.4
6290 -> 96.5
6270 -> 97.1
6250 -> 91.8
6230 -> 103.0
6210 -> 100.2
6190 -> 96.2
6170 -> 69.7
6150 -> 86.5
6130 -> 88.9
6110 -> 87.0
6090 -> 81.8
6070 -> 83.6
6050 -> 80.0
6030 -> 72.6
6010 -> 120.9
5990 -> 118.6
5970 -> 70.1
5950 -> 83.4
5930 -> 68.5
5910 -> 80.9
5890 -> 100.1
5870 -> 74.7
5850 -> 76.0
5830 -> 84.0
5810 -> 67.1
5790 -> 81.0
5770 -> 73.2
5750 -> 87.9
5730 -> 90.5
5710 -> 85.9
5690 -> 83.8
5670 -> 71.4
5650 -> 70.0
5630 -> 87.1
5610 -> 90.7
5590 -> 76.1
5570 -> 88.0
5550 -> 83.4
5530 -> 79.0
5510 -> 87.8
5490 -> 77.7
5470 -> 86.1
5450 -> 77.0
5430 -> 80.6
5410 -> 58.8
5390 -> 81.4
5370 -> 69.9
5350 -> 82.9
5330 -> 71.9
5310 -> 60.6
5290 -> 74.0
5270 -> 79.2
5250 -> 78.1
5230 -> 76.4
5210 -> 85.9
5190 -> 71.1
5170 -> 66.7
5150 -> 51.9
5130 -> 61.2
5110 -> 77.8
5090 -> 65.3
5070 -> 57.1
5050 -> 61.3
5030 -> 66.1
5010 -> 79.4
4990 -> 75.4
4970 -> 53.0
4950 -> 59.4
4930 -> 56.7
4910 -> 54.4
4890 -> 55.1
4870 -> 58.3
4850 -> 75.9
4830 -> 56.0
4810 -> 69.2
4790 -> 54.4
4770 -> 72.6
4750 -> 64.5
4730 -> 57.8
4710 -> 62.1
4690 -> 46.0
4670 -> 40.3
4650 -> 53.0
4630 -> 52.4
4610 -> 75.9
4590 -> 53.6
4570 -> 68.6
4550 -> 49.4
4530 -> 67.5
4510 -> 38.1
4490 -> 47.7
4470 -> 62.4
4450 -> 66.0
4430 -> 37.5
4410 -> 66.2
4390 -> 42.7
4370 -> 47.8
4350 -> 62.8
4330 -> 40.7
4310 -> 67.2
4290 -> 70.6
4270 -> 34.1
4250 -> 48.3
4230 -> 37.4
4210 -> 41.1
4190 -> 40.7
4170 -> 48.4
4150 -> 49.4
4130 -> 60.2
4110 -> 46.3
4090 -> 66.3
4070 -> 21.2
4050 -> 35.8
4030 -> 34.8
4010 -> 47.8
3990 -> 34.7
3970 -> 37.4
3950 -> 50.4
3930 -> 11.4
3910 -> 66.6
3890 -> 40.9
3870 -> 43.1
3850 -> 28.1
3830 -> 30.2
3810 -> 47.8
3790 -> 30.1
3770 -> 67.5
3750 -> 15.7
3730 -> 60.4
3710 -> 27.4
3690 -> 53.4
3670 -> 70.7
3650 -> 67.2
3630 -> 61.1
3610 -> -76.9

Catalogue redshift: 0.61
